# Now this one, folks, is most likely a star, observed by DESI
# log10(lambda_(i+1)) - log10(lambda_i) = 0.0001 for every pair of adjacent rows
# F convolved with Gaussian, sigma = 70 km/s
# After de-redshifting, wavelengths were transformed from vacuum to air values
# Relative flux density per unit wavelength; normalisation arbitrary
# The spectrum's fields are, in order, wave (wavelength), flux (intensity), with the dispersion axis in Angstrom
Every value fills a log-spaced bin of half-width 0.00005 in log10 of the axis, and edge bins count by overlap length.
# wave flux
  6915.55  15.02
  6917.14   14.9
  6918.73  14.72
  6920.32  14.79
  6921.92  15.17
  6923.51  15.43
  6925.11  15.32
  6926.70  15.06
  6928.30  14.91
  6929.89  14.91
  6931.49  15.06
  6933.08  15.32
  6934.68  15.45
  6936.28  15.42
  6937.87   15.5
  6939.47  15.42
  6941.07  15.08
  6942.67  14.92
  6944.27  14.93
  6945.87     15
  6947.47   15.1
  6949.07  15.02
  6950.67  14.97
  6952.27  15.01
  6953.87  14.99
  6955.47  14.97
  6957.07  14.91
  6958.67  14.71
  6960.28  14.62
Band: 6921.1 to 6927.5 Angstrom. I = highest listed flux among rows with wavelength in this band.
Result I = 15.43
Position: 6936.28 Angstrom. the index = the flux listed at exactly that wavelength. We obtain 15.42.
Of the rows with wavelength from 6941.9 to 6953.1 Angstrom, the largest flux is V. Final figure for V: 15.1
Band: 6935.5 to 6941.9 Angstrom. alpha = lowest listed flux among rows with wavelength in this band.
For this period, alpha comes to 15.08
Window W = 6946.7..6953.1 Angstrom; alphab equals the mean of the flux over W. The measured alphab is 15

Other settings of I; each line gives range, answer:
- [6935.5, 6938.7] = 15.5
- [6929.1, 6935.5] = 15.45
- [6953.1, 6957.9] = 14.99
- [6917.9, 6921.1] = 14.79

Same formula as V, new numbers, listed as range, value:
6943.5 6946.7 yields 15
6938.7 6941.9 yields 15.42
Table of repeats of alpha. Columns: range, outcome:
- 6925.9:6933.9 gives 14.91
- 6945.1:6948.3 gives 15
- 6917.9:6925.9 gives 14.72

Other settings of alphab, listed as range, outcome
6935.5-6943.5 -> 15.3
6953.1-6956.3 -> 15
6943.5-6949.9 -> 15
